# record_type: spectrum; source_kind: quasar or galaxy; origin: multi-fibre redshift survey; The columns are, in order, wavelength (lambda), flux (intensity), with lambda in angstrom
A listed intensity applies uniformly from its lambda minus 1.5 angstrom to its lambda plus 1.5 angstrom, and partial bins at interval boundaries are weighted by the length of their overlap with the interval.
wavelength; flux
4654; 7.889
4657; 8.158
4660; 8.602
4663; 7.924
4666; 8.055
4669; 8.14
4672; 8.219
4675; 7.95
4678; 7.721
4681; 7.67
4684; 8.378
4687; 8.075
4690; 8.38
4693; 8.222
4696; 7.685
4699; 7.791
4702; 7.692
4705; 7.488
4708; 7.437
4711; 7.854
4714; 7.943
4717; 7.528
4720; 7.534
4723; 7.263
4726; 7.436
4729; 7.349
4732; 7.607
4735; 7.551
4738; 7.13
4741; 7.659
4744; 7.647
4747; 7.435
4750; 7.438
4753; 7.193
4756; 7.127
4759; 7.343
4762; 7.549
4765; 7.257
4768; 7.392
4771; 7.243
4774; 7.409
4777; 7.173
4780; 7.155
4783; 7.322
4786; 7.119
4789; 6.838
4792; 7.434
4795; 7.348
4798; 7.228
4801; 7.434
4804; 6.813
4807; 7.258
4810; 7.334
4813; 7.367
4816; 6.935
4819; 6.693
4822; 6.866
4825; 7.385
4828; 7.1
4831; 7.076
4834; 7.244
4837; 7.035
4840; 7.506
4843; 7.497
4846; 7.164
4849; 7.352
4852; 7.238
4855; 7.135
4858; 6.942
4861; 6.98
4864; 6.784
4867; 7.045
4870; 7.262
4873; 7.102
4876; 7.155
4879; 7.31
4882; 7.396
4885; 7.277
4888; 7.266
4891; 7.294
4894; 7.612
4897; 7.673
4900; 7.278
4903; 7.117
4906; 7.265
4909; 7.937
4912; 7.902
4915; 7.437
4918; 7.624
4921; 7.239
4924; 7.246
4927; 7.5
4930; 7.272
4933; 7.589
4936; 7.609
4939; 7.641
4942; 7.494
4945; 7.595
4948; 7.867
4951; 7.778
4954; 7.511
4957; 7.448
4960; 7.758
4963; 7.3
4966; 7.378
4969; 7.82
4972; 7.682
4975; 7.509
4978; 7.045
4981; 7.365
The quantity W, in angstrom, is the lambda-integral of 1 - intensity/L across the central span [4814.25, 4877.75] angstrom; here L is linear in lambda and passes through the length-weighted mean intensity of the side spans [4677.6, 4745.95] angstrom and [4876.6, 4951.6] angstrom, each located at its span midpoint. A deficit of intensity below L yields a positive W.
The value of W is 3.64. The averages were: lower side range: 7.7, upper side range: 7.48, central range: 7.12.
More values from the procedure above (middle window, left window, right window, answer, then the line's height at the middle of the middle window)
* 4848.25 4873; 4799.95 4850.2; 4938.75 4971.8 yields 0.7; 7.29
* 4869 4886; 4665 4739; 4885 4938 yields 0.6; 7.51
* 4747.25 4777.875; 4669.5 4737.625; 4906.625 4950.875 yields 1.5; 7.71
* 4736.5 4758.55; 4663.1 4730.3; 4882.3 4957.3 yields 1.0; 7.74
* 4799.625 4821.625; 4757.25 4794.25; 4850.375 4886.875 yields 0.4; 7.22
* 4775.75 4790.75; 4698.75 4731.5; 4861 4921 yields 0.7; 7.48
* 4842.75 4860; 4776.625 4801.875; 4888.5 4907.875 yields 0.3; 7.31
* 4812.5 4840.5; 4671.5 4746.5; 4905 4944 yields 1.9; 7.61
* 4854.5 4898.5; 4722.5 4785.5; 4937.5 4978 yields 1.6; 7.49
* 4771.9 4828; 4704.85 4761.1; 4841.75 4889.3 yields 1.2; 7.32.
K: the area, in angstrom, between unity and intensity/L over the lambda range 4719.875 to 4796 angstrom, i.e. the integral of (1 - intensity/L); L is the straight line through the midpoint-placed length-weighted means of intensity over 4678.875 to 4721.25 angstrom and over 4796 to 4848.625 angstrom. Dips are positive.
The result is 1.8 angstrom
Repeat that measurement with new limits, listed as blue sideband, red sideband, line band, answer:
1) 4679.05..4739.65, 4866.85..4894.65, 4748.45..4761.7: 0.5 angstrom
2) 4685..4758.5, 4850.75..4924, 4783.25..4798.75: 0.6 angstrom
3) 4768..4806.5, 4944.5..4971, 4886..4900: 0.0 angstrom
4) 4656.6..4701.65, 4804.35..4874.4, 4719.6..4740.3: 0.9 angstrom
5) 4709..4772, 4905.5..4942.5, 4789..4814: 0.8 angstrom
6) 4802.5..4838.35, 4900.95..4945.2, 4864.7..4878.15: 0.3 angstrom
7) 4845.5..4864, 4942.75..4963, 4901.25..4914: -0.3 angstrom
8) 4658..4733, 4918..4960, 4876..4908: 1.0 angstrom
